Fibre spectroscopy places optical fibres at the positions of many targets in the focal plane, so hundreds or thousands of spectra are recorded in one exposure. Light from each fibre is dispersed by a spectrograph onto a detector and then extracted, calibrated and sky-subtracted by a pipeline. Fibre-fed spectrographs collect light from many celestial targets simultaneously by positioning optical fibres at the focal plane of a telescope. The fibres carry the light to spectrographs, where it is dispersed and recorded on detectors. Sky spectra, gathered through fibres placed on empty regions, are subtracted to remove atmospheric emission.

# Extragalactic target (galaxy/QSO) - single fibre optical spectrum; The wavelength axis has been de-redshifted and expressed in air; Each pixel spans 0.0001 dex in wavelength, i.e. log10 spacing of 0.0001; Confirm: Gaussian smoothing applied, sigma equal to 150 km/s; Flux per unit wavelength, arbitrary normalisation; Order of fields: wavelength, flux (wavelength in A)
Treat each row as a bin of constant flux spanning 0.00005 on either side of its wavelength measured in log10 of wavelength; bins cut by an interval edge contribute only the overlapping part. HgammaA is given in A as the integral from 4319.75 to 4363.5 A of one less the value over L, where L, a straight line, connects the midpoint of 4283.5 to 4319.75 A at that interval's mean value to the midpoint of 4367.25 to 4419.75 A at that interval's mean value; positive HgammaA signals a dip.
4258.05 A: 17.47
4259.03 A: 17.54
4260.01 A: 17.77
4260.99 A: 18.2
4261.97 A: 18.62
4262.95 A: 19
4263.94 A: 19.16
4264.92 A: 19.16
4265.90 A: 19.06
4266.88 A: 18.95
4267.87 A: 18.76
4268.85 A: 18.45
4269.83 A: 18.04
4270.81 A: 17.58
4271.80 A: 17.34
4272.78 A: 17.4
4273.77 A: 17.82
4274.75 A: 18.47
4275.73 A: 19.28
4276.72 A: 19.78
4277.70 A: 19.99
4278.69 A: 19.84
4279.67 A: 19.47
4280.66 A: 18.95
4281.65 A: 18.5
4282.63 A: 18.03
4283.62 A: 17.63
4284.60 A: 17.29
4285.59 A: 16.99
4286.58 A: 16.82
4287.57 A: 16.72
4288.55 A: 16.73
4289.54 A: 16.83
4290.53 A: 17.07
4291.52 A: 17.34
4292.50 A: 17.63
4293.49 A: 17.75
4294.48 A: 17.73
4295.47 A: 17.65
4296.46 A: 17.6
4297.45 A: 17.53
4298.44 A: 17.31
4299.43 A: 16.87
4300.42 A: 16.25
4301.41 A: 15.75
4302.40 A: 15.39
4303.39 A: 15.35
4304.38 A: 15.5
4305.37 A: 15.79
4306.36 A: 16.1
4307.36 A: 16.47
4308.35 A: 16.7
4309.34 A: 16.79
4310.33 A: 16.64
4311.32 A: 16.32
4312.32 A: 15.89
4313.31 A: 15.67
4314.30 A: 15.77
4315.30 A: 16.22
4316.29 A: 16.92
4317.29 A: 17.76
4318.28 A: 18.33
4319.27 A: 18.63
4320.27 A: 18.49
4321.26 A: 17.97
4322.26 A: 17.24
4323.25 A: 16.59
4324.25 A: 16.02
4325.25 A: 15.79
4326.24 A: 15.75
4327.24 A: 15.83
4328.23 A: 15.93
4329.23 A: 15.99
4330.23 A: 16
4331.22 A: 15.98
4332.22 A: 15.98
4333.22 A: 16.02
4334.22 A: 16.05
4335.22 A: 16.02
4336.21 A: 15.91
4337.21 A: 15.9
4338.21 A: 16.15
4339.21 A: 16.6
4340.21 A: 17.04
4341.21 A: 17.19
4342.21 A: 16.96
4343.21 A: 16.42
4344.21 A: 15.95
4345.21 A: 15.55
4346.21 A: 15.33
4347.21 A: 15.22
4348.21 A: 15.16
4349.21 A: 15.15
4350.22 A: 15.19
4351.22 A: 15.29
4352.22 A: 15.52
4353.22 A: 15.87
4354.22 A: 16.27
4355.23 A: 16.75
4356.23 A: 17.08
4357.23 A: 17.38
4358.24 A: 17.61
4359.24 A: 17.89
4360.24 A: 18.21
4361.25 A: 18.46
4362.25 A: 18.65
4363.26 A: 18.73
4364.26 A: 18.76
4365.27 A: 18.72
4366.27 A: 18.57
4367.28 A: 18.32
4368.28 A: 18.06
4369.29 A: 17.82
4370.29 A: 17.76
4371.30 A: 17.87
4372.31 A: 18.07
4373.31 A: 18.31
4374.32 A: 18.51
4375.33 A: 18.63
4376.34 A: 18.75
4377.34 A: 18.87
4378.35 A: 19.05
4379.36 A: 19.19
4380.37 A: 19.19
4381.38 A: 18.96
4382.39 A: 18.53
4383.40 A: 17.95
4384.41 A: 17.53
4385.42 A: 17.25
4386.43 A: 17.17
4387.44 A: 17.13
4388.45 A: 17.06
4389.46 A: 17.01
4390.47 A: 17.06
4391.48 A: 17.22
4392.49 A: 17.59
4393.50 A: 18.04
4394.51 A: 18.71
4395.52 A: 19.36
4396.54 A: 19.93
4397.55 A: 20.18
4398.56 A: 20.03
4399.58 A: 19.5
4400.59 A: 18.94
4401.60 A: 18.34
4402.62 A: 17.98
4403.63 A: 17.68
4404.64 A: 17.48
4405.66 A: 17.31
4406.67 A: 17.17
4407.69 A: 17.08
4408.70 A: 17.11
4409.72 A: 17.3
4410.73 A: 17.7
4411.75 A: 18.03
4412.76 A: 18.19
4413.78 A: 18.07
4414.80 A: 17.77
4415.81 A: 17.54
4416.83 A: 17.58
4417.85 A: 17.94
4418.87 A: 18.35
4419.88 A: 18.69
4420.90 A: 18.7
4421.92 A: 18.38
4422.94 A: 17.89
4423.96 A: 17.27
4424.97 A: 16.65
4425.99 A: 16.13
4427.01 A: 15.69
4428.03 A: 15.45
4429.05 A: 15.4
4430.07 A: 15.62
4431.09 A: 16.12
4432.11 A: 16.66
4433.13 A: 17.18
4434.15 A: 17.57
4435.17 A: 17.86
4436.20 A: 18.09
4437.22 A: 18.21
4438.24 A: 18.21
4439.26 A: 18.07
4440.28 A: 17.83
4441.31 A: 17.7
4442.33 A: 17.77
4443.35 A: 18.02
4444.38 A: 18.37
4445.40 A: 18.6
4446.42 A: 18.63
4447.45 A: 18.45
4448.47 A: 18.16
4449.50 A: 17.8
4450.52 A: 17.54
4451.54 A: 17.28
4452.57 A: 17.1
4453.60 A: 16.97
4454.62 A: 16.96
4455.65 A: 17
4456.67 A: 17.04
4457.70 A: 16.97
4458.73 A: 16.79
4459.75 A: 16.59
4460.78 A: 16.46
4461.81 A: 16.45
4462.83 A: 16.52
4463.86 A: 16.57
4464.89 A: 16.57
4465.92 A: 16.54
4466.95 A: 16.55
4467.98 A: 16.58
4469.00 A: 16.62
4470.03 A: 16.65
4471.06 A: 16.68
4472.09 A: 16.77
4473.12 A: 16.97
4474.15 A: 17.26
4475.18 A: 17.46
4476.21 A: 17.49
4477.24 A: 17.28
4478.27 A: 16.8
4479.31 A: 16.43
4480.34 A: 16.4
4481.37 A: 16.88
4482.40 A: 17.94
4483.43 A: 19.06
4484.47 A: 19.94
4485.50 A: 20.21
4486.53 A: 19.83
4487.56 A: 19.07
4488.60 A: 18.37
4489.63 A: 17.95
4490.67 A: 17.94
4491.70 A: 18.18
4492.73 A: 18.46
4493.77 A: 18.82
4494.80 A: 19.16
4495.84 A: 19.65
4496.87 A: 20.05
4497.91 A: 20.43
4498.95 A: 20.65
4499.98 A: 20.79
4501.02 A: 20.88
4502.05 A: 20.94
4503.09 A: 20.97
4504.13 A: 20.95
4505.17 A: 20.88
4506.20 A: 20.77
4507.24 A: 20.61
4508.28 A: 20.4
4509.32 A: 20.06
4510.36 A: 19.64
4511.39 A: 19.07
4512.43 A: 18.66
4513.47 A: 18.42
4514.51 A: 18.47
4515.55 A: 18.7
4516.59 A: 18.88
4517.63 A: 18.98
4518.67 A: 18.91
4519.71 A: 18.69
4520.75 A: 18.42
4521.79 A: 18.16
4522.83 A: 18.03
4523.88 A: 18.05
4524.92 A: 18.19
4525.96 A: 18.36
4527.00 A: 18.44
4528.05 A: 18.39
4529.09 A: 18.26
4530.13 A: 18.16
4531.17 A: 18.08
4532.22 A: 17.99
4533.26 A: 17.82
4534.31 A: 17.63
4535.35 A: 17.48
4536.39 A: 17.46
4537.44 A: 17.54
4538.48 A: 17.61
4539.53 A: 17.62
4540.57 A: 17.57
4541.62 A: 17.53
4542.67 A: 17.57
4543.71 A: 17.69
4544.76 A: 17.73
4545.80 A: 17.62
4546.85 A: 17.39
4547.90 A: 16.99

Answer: 2.3 A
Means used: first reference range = 16.8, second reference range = 18.1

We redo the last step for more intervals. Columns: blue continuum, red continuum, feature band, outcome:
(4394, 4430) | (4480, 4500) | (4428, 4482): 3.84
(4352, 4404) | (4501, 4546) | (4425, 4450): 1.32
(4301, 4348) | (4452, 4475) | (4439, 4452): -1.02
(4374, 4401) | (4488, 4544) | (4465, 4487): 1.51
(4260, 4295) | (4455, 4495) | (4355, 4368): -0.18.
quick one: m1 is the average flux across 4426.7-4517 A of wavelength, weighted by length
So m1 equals 18.1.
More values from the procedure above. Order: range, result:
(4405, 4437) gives 17.3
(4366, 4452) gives 17.9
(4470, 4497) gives 18.1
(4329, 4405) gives 17.5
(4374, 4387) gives 18.4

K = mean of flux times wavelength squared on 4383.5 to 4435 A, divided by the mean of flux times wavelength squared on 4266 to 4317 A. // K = 1.07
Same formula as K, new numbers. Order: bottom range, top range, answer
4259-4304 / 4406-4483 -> 1.04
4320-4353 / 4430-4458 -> 1.15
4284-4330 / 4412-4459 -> 1.11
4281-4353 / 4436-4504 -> 1.17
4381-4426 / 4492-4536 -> 1.12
